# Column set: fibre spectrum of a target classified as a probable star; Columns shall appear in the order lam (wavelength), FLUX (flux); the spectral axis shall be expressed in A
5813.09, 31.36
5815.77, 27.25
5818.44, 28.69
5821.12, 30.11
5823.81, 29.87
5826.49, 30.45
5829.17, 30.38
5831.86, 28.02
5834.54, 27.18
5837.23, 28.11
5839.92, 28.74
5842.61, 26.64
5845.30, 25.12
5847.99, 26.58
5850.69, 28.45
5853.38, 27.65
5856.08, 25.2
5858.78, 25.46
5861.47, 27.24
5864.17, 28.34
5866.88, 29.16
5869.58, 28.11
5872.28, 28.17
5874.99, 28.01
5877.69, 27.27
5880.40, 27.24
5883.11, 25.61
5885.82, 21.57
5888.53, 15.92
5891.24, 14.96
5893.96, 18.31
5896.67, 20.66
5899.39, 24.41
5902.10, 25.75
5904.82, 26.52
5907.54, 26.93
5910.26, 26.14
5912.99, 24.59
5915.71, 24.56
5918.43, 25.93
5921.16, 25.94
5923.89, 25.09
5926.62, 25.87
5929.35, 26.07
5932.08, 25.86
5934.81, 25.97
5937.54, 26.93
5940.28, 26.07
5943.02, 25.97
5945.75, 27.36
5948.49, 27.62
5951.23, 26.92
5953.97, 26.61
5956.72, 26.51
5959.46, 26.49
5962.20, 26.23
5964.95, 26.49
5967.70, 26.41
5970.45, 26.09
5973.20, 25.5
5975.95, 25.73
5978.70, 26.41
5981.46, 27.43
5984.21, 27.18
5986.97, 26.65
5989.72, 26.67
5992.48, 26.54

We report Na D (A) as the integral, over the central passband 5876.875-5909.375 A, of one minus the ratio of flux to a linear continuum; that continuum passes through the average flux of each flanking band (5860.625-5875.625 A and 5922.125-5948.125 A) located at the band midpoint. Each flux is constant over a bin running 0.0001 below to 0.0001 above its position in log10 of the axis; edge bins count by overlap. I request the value 5.37 A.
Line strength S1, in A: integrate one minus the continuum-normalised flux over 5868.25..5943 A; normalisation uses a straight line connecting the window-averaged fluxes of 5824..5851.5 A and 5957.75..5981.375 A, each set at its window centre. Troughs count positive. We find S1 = 6.4 A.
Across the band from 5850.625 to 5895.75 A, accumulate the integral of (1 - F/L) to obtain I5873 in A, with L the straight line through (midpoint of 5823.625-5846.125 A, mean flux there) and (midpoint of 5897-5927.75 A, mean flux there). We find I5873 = 3.3 A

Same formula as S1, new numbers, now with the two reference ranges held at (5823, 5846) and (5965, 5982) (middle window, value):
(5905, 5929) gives 1.2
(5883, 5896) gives 4.1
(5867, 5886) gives 0.4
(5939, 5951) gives -0.1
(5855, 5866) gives 0.5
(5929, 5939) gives 0.2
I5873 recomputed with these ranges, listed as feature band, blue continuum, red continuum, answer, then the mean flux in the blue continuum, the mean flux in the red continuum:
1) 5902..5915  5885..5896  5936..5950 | -3.2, 17.7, 26.8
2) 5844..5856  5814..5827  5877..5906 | -0.2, 29.3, 22.4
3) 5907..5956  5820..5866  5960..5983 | 1.2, 27.9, 26.3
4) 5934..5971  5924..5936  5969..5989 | -0.6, 25.9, 26.4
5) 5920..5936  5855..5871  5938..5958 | 0.6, 27.3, 26.7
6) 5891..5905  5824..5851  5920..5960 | 2.6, 28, 26.4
